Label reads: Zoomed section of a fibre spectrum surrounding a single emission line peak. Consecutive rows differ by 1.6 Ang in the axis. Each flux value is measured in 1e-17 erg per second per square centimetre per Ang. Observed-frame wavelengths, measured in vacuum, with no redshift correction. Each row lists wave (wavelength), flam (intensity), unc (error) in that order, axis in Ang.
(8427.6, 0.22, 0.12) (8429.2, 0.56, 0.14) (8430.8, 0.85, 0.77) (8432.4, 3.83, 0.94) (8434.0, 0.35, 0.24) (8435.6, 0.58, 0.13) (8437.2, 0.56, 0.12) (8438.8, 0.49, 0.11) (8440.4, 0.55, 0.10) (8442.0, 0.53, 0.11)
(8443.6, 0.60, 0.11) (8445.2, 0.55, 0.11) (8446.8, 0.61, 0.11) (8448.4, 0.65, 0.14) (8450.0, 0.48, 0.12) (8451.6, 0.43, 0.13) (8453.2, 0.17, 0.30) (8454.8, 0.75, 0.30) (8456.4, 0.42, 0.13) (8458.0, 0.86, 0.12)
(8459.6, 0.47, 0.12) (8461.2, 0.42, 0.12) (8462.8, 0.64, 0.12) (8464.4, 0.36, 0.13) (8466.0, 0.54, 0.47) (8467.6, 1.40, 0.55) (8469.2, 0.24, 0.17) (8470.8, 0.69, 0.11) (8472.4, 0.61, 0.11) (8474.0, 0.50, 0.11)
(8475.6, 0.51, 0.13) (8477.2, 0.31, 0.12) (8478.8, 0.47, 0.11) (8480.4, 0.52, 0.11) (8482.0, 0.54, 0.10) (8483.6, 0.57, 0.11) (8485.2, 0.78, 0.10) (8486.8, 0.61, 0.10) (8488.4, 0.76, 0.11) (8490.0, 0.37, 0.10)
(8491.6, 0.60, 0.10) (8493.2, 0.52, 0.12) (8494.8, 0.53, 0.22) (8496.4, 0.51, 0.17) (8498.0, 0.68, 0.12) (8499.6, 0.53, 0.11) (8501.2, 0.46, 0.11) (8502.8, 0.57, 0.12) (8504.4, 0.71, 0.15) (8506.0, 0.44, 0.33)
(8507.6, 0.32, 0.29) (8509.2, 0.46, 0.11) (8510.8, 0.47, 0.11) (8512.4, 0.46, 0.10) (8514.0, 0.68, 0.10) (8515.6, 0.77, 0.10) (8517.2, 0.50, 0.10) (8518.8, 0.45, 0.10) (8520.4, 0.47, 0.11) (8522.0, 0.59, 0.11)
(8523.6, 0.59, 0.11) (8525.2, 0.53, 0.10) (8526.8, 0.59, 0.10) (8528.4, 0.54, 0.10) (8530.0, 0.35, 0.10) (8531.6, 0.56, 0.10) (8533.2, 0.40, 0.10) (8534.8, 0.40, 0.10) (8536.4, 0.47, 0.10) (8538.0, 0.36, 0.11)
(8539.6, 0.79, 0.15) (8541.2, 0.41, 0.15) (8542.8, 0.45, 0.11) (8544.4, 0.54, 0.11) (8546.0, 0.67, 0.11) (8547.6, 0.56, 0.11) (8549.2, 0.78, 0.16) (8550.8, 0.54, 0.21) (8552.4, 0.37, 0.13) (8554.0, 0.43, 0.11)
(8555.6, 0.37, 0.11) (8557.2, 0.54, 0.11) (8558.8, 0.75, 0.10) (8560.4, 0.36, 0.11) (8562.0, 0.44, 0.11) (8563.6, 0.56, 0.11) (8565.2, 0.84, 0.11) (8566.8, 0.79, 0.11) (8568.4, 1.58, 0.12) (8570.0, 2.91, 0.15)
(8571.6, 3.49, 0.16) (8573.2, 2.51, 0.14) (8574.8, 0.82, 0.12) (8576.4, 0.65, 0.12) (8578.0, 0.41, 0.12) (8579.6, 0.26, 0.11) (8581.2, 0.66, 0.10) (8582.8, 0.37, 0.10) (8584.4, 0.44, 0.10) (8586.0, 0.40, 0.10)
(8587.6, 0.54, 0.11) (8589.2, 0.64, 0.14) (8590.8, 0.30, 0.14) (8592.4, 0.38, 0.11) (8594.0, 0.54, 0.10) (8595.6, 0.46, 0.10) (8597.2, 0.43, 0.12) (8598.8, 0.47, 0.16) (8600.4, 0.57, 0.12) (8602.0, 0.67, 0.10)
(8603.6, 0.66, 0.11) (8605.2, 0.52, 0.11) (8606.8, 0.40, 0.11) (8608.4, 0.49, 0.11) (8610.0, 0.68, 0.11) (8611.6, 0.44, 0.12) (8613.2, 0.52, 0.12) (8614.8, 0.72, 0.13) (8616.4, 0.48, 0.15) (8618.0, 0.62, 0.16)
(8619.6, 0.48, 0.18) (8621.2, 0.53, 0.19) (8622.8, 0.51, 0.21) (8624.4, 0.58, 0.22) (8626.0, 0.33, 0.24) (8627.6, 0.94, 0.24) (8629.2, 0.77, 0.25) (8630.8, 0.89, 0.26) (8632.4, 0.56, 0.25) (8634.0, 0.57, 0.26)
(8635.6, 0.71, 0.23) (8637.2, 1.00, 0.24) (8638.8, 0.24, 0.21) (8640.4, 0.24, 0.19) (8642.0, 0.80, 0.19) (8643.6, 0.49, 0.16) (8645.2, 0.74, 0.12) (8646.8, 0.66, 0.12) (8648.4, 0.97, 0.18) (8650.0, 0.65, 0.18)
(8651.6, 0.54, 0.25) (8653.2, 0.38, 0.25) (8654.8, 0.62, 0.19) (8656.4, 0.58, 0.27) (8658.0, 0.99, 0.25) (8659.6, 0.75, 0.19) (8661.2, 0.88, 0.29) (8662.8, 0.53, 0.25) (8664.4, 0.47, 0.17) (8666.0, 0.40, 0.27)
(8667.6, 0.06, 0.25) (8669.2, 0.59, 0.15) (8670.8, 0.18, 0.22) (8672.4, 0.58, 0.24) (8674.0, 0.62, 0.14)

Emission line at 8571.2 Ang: H-beta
